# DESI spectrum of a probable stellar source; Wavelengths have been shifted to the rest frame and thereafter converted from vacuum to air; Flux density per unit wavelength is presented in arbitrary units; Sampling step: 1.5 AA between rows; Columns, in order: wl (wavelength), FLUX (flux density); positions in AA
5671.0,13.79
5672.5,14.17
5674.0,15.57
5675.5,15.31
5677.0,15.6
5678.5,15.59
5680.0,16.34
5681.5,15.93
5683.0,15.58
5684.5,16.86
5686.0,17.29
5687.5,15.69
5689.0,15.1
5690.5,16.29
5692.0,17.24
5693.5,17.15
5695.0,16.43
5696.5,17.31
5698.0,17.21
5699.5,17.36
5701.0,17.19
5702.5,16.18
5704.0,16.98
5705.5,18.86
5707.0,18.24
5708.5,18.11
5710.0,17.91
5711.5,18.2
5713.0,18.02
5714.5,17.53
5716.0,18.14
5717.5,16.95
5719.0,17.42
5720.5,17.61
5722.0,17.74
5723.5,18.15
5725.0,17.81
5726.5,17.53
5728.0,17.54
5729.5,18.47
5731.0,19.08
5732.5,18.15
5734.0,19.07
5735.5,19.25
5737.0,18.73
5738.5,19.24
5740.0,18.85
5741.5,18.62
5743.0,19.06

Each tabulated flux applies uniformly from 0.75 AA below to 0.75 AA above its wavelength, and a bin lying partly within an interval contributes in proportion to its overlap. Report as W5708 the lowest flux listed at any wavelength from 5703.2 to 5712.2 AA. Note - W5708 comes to 16.98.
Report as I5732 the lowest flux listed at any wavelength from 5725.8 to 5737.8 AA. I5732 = 17.53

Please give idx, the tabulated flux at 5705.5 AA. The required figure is 18.86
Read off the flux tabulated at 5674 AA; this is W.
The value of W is 15.57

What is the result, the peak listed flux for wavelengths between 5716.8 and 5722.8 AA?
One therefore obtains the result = 17.74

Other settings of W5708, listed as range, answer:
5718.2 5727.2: 17.42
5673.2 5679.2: 15.31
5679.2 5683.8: 15.58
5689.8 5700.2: 16.29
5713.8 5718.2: 16.95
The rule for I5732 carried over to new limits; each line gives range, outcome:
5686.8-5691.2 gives 15.1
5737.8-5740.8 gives 18.85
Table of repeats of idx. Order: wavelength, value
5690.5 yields 16.29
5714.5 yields 17.53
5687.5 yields 15.69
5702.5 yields 16.18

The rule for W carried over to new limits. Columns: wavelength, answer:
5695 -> 16.43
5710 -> 17.91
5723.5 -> 18.15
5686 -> 17.29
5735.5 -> 19.25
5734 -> 19.07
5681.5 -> 15.93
